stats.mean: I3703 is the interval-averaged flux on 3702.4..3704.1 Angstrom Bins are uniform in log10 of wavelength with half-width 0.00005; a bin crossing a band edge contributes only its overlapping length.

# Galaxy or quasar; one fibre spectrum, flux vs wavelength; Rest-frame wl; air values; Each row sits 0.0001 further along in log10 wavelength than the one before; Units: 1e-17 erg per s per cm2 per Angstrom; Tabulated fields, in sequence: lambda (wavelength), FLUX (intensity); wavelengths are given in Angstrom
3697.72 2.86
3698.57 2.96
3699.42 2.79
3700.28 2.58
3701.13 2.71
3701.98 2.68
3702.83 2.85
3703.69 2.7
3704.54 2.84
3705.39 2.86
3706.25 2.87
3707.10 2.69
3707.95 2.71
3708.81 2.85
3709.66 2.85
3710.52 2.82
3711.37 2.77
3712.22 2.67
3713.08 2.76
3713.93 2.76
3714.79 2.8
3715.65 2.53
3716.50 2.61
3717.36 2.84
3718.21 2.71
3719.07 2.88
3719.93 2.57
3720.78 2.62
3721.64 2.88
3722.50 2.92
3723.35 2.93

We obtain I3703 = 2.77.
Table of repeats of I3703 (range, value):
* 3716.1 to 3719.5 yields 2.76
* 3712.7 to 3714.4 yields 2.76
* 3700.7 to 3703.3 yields 2.75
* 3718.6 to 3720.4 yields 2.72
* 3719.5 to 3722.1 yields 2.69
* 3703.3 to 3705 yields 2.78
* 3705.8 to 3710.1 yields 2.79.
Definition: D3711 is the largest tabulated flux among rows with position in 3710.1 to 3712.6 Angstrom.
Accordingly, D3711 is 2.82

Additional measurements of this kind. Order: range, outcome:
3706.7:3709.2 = 2.85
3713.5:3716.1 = 2.8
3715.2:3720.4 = 2.88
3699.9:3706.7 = 2.87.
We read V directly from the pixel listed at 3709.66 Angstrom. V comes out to 2.85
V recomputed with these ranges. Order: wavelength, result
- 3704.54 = 2.84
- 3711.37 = 2.77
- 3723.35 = 2.93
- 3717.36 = 2.84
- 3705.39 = 2.86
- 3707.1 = 2.69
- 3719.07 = 2.88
